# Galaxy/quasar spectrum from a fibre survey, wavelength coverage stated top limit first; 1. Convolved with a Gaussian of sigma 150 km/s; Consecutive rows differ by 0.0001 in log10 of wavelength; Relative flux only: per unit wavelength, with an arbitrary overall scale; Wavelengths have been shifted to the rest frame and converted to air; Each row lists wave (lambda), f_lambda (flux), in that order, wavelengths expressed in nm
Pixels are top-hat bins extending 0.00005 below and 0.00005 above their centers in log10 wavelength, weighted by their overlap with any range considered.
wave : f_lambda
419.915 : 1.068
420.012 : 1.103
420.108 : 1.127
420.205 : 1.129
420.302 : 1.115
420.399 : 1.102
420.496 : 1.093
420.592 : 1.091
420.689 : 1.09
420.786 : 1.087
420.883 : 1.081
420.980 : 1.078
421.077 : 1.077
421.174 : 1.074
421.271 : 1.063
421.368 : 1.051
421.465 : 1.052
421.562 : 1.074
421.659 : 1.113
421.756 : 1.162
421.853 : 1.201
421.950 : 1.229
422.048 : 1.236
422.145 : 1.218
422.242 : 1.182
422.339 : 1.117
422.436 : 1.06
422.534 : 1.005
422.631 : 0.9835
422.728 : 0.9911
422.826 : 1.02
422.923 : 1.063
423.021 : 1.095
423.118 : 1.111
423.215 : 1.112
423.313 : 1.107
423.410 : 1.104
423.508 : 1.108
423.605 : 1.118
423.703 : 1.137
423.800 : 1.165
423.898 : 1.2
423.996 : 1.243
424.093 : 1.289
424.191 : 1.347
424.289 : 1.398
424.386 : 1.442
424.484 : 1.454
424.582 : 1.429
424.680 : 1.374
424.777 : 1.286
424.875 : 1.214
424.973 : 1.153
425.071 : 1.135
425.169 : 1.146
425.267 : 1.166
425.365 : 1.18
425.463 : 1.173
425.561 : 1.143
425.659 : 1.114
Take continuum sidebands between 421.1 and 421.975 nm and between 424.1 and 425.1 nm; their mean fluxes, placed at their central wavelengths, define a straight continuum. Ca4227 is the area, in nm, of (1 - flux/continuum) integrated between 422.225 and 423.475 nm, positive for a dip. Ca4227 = 0.14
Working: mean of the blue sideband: 1.11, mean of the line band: 1.07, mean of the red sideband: 1.32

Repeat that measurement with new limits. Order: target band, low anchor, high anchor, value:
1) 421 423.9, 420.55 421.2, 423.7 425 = 0.182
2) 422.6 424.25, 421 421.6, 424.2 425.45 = 0.088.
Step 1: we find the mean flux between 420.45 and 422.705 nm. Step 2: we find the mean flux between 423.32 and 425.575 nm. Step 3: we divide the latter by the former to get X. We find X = 1.1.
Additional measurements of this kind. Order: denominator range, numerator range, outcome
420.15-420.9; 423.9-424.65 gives 1.24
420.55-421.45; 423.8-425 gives 1.22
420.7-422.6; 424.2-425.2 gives 1.18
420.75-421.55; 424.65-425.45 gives 1.12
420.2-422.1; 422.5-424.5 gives 1.05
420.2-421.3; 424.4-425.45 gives 1.15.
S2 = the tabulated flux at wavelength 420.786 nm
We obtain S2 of 1.087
